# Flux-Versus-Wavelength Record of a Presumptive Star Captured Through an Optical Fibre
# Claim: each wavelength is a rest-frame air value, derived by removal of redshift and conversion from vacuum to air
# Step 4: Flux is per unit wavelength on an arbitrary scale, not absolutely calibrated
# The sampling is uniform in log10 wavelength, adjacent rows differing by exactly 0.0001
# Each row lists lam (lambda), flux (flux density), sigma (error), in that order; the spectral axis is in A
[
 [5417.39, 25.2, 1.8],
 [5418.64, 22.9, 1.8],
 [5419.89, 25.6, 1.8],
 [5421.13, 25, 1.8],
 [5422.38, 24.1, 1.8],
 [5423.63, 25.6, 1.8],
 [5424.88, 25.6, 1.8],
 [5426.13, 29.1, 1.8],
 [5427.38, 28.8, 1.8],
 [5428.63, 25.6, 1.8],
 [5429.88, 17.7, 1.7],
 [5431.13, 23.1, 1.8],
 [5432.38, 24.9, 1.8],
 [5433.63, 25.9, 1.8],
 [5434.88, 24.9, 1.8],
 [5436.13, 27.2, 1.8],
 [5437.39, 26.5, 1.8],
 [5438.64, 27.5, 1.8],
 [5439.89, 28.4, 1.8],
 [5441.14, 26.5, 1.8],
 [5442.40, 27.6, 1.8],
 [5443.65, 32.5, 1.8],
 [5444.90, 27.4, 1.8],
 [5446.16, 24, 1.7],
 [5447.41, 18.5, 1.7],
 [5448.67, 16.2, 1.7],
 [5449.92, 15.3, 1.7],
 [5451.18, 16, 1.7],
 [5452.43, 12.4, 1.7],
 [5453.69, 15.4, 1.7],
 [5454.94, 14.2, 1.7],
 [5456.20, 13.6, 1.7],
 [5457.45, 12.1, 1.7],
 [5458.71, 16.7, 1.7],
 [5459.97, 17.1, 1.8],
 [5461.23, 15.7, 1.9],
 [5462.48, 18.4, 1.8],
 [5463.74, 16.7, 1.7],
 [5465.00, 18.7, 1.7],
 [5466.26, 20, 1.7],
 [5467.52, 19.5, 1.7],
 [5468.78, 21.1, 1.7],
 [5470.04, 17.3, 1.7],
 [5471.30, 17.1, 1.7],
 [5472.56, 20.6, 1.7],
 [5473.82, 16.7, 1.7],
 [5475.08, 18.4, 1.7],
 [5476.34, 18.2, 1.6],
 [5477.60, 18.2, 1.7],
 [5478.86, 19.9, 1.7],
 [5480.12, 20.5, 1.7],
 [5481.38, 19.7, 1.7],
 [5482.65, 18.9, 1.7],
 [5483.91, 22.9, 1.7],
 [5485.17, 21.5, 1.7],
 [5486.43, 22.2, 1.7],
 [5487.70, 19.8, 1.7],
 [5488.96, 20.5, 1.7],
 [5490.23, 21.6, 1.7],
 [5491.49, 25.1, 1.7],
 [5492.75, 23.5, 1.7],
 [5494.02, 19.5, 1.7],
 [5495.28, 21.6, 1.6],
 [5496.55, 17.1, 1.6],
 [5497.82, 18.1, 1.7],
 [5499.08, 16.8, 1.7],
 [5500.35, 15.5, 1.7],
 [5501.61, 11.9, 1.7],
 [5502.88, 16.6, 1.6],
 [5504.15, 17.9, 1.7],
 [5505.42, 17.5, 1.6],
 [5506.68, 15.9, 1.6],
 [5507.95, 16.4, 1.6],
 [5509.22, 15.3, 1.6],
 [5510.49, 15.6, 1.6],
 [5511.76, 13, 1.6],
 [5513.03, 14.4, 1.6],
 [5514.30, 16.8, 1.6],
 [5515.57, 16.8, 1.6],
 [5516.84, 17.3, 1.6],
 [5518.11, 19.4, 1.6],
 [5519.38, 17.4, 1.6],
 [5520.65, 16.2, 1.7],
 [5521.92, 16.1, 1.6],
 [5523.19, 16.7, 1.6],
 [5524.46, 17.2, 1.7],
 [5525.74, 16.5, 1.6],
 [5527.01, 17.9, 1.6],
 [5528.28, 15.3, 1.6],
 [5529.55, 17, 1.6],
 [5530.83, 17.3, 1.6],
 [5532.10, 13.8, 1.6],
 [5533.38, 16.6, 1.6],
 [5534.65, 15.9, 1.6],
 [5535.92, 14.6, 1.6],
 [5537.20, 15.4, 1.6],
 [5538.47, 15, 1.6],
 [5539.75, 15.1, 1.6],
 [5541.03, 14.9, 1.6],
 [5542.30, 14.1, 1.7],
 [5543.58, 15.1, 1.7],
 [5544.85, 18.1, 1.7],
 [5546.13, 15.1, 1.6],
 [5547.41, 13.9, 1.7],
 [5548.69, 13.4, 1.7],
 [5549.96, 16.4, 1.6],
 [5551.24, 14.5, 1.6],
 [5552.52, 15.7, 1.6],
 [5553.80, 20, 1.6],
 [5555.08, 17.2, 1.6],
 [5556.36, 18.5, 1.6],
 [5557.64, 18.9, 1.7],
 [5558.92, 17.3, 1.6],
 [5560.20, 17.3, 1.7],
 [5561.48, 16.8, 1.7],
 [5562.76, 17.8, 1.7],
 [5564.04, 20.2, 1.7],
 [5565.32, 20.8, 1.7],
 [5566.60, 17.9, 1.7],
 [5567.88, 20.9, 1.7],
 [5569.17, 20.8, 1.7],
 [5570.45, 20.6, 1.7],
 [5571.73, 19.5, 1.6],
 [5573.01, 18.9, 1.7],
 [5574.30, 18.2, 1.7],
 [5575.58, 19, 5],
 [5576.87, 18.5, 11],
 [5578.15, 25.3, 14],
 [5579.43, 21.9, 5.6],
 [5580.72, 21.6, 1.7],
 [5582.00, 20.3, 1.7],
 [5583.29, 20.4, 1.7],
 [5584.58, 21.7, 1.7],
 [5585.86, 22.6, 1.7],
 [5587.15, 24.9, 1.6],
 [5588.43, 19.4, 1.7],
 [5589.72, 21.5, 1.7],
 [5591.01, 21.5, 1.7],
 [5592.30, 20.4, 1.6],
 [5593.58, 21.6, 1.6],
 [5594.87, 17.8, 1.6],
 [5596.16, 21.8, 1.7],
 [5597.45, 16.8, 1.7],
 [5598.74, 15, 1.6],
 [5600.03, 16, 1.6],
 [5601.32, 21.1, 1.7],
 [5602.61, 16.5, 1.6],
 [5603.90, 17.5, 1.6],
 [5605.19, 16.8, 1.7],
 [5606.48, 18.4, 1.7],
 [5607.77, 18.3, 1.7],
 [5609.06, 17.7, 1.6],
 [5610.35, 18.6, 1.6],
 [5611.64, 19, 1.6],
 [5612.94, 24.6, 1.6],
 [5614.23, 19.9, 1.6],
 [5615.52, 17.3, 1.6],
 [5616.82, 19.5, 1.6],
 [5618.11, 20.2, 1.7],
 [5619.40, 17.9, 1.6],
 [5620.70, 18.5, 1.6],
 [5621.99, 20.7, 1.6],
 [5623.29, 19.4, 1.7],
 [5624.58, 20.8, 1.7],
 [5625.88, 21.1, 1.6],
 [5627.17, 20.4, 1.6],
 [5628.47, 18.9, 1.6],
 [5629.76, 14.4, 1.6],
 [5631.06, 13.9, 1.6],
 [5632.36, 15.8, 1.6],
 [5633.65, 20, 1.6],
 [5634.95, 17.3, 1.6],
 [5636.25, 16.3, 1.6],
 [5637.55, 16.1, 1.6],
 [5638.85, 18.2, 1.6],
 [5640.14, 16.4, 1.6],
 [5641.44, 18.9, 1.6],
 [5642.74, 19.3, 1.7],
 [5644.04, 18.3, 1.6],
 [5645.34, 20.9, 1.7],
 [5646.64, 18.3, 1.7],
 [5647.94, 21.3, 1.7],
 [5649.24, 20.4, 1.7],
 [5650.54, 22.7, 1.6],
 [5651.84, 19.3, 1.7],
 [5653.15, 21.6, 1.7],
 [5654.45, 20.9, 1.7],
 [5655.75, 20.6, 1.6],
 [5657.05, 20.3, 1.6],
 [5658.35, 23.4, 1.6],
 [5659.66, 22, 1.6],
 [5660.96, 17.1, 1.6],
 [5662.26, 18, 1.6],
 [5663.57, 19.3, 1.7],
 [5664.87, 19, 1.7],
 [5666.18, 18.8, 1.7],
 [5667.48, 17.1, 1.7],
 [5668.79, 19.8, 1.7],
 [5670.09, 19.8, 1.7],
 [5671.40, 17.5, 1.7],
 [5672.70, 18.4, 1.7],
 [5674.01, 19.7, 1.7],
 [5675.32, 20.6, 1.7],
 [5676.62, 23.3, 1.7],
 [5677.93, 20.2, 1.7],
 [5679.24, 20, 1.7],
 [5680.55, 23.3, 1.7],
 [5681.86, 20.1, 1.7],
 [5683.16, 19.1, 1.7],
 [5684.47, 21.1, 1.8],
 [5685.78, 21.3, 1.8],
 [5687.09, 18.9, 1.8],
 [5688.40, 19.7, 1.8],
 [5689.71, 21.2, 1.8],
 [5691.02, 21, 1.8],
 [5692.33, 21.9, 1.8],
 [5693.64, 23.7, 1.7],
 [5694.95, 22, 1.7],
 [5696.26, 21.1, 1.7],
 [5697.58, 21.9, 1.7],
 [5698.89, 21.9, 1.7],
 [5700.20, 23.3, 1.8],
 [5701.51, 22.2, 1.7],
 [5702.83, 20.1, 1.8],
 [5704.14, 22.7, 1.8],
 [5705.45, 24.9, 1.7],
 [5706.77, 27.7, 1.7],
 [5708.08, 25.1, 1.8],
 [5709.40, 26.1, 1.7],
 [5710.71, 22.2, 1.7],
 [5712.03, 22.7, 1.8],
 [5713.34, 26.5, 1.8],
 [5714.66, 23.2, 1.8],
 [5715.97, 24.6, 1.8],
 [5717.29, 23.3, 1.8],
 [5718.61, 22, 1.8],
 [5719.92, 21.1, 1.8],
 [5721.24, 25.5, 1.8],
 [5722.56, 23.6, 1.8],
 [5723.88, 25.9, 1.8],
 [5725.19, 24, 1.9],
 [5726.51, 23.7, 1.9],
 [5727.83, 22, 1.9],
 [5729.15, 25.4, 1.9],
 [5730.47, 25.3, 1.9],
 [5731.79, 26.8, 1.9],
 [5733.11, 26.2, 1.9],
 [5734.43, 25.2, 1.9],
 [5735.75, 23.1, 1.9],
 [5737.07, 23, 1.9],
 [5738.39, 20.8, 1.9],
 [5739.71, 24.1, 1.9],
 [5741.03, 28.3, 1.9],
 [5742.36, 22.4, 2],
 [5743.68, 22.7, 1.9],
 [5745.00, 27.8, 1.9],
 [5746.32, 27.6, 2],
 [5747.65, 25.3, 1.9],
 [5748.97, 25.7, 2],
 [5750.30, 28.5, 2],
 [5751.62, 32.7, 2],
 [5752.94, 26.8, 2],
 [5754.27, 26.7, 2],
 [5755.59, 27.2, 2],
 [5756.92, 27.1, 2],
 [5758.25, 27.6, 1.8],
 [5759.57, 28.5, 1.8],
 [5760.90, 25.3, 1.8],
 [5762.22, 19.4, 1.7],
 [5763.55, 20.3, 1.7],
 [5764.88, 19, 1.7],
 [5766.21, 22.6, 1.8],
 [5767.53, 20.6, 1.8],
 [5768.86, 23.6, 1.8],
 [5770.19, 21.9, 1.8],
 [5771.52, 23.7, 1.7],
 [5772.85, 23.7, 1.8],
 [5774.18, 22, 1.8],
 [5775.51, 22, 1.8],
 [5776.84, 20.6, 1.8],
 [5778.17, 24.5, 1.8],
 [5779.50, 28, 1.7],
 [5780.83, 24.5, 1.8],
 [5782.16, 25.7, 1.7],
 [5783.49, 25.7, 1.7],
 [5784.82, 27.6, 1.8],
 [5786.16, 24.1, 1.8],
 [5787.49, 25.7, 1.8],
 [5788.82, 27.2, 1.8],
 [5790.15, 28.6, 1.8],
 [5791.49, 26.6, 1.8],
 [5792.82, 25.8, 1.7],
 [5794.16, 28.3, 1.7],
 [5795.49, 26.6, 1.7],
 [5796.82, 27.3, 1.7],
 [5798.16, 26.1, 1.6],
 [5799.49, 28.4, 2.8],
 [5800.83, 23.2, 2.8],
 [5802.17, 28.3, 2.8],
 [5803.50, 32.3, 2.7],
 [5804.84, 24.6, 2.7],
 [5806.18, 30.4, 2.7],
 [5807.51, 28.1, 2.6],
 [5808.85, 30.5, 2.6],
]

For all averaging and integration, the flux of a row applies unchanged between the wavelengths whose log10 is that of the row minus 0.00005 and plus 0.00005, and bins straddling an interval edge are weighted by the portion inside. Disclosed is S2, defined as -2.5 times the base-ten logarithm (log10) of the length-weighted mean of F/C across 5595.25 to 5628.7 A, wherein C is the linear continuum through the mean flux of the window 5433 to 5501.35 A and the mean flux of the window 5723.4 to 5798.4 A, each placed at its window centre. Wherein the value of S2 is 0.19 mag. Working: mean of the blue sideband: 20.1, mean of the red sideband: 25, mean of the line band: 18.9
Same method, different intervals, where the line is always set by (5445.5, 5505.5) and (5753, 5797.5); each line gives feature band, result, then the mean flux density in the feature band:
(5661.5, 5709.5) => 0.09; 21.1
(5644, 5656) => 0.08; 20.5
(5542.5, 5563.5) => 0.20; 16.6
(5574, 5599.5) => 0.01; 20.5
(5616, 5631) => 0.13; 19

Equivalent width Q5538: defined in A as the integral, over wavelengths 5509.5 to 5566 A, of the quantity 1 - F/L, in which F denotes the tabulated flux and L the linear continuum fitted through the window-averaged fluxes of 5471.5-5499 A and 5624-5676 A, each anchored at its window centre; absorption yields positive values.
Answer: 9.54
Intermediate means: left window 20.1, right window 19.1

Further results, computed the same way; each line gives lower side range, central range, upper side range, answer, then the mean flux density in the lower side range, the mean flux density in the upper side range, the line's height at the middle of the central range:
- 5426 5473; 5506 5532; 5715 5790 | 6.5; 21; 24.6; 21.8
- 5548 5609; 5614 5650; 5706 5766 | 4.2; 19.1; 24.8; 21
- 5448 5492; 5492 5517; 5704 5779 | 2.7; 18.2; 24.4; 19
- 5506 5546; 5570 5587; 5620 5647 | -3.6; 16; 18.3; 17.1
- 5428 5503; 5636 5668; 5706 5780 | 5.0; 20.1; 24.5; 23.1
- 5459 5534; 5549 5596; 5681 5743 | 0.5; 18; 23.2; 19.8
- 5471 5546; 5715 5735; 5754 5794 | -0.9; 17.5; 24.6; 23.3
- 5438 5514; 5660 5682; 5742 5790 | 3.3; 18.9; 24.9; 22.9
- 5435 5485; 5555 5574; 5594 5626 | 0.2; 19.9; 18.8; 19.2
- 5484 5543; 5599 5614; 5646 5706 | 0.5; 17.2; 20.7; 19.2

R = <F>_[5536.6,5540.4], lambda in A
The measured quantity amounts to 15.1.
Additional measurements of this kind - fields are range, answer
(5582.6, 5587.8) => 22.4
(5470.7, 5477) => 18.2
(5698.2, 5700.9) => 22.6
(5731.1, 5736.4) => 25.3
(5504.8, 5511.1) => 16.1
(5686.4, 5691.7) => 20.2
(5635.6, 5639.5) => 16.9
